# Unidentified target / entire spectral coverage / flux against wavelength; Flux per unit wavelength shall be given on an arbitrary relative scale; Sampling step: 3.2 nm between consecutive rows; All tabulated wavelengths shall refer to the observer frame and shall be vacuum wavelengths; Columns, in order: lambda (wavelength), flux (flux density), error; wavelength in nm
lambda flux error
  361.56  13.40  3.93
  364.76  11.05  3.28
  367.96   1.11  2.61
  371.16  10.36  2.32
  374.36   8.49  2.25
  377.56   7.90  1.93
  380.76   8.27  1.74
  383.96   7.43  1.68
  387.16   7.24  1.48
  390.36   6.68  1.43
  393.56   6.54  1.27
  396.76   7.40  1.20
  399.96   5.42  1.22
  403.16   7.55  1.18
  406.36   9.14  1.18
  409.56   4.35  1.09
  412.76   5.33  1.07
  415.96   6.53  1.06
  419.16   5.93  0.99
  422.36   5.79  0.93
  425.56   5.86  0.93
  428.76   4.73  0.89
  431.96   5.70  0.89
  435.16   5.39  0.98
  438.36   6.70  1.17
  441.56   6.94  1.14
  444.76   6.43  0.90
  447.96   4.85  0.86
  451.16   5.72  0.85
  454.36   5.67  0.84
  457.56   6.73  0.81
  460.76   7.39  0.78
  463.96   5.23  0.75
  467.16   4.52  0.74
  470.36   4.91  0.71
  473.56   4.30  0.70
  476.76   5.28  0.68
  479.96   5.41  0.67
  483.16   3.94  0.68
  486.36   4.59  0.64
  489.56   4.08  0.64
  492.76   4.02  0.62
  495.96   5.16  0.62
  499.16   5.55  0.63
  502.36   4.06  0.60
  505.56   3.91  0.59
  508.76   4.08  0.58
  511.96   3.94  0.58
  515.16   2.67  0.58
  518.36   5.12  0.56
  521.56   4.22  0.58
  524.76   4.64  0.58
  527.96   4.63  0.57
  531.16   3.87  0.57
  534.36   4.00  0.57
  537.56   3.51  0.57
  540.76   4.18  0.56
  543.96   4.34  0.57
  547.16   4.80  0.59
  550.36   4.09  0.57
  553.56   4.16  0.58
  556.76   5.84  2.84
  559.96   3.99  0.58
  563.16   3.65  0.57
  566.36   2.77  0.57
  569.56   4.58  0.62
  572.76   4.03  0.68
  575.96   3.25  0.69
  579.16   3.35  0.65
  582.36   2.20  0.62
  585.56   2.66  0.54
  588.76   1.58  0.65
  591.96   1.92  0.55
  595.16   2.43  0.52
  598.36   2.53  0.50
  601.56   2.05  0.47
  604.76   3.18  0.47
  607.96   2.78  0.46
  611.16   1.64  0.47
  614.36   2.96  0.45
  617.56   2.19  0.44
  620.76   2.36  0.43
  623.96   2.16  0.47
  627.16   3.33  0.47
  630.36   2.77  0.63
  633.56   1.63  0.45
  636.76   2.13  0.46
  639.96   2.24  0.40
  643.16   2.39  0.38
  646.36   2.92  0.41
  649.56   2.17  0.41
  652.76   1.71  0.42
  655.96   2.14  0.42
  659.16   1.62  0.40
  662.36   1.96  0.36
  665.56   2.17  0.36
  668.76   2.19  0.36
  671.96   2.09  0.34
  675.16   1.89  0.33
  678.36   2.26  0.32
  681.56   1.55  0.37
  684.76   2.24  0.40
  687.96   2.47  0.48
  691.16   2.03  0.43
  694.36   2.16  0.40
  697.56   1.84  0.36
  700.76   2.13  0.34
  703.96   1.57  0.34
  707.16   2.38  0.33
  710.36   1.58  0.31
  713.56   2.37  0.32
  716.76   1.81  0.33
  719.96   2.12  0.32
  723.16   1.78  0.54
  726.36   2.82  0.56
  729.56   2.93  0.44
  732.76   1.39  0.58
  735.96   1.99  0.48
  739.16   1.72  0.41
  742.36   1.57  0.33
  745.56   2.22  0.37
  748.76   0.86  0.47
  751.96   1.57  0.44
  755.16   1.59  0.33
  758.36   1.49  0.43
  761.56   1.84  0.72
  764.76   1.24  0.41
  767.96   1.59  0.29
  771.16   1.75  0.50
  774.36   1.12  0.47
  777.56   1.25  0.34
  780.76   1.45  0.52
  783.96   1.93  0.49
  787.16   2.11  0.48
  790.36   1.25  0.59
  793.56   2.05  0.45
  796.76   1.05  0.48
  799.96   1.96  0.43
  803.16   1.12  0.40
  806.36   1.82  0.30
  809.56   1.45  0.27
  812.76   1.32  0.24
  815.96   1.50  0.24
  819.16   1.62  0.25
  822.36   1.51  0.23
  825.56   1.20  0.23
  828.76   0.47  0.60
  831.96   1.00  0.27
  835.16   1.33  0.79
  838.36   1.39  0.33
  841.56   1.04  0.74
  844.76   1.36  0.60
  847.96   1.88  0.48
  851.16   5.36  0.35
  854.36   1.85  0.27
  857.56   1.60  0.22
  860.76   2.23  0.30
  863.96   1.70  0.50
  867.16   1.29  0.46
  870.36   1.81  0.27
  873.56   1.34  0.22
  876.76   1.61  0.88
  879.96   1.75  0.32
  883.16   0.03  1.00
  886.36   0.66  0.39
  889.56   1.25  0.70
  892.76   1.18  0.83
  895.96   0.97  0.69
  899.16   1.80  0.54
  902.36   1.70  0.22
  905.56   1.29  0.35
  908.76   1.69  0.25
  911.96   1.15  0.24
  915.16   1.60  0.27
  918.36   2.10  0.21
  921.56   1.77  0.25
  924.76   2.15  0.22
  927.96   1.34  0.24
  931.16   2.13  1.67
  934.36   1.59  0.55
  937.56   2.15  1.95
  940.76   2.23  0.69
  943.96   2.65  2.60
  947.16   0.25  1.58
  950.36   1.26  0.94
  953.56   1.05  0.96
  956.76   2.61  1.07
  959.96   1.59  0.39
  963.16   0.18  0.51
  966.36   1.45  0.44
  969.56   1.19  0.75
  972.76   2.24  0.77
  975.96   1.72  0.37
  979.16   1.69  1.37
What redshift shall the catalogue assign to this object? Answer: 1.28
